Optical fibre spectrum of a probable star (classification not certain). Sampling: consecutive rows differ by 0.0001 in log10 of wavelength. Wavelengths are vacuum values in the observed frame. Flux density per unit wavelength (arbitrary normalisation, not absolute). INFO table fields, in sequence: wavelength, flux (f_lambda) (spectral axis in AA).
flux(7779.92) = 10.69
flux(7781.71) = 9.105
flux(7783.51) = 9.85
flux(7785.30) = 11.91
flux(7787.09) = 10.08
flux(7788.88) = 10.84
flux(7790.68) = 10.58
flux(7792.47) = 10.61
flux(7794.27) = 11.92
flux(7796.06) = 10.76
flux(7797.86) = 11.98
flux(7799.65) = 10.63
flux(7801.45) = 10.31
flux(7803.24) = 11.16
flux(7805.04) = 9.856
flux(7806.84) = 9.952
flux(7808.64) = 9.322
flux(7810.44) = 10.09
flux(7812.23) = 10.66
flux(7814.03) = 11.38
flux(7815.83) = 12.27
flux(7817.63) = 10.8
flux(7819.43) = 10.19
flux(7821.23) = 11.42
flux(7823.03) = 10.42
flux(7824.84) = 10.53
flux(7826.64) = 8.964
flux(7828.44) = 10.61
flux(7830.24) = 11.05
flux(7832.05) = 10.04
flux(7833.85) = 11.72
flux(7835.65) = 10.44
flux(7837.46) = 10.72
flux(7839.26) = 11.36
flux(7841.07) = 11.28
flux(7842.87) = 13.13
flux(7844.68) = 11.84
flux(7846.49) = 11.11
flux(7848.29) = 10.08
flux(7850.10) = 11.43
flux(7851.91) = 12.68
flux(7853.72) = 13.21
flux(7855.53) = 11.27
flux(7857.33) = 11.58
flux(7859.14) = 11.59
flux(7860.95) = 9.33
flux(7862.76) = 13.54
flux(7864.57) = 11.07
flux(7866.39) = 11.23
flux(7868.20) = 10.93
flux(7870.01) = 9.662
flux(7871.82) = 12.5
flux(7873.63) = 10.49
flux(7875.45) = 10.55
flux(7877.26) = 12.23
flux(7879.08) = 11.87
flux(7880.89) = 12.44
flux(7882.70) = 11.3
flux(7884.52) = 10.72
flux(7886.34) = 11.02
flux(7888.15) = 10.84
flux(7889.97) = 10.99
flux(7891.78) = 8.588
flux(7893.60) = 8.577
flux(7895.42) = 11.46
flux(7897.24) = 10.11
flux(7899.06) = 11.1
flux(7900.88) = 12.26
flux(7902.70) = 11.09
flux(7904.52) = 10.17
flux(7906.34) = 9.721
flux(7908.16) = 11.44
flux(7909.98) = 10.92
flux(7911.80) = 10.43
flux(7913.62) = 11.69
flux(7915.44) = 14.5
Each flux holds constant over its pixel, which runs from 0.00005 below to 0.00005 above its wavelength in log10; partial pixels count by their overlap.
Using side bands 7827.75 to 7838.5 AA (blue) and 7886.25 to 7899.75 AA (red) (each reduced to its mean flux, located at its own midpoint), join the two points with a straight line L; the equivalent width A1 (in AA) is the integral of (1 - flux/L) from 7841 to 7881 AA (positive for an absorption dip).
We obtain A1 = -3.65 AA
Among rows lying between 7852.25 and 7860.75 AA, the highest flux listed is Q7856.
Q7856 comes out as 13.21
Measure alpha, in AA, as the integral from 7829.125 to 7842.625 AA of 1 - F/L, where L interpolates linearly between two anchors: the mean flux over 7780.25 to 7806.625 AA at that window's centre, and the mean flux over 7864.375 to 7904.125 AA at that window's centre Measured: -0.31 AA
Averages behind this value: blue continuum 10.7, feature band 11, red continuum 10.9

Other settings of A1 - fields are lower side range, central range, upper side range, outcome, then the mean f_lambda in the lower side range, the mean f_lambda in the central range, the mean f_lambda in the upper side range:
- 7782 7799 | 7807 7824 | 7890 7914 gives 0.2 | 10.9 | 10.7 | 10.6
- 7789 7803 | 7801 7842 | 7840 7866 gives 2.3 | 11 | 10.6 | 11.6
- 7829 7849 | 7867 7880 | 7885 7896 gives -0.8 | 11.2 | 11.2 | 10.2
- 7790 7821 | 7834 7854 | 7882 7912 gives -1.5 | 10.8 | 11.5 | 10.6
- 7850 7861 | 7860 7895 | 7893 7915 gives 1.3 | 11.8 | 10.9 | 10.9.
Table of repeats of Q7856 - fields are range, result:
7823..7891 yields 13.54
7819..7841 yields 11.72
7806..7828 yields 12.27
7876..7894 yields 12.44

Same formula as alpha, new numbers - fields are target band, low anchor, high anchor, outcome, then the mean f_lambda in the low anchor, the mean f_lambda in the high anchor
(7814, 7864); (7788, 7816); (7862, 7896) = -1.5 AA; 10.7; 11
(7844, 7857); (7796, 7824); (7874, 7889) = -0.7 AA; 10.7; 11.3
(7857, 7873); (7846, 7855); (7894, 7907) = 0.3 AA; 11.7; 10.8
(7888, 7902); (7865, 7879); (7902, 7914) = 0.5 AA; 11.1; 10.7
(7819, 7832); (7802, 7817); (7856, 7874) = 0.4 AA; 10.6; 11.2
